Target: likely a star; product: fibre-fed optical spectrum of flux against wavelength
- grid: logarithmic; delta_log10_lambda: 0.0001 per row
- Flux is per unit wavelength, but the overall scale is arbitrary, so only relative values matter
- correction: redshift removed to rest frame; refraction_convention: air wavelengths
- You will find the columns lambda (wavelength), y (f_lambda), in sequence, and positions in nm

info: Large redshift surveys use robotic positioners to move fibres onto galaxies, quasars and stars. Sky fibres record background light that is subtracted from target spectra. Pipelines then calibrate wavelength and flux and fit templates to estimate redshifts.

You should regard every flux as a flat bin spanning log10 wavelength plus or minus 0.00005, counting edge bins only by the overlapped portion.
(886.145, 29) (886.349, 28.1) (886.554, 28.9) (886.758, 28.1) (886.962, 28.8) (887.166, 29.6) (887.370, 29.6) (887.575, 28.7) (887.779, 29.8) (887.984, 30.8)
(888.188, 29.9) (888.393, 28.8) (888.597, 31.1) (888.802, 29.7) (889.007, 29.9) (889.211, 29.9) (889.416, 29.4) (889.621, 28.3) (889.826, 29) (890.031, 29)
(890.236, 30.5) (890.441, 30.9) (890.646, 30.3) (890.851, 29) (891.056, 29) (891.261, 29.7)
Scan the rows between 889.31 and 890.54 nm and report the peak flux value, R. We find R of 30.9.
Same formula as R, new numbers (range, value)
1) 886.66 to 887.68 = 29.6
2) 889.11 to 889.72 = 29.9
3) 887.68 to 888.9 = 31.1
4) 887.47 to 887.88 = 29.8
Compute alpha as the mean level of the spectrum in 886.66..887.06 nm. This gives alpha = 28.5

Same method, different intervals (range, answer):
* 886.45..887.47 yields 29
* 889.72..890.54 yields 29.8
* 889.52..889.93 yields 28.6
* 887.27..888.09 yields 29.7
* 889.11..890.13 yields 29.1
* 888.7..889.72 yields 29.4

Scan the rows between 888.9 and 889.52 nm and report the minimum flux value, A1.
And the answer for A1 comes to 29.4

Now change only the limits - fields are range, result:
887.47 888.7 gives 28.7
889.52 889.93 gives 28.3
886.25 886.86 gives 28.1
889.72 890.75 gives 29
